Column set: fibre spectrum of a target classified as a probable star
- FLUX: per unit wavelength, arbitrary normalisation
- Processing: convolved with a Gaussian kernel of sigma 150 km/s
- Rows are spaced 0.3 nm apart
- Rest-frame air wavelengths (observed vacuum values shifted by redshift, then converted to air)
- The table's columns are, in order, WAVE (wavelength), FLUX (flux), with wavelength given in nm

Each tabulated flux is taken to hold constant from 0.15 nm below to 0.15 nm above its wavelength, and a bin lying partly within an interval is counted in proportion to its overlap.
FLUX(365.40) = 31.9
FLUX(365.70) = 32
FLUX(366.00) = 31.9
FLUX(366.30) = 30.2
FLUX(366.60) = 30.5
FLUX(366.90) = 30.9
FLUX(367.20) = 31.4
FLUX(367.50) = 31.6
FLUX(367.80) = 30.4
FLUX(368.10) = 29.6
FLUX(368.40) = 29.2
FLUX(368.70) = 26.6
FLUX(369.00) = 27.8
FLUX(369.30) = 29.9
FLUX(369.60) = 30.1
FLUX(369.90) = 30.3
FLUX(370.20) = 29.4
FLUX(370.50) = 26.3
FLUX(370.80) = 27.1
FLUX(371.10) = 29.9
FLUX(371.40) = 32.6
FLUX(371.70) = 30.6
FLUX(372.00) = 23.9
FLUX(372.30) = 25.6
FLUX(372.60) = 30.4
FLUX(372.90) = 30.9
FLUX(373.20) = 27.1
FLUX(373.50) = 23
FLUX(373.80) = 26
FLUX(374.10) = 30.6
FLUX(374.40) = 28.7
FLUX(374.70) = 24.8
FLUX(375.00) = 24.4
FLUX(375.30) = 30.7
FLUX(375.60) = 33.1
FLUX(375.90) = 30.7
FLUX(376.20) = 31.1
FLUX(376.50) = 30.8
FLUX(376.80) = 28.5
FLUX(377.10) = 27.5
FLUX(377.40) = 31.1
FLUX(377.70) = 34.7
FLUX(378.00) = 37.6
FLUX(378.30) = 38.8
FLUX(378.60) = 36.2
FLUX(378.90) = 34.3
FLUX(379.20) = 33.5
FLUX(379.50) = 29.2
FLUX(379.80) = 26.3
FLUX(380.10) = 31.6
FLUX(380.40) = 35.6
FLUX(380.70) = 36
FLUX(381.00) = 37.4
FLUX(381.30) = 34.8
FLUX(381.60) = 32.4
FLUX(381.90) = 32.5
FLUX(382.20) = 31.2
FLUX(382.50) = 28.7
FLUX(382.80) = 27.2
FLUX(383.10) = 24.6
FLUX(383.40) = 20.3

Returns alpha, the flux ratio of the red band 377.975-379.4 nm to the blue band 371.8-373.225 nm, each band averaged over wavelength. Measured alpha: 1.29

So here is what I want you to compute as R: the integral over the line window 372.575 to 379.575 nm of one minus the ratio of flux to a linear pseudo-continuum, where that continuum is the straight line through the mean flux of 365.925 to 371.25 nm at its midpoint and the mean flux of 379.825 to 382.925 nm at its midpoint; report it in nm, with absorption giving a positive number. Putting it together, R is 0.17 nm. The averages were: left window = 29.6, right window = 32.5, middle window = 30.6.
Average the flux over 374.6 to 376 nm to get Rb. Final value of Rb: 28.8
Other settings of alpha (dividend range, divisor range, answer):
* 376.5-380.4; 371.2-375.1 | 1.18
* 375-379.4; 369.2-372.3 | 1.12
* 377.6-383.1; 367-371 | 1.13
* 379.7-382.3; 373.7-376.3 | 1.15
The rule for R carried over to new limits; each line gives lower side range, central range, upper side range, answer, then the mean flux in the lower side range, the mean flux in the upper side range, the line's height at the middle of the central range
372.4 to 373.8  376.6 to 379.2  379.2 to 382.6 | -0.249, 27.6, 32.4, 30.6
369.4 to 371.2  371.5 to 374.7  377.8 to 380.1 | 0.290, 28.8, 33.6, 30.4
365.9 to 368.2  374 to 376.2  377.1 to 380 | 0.228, 30.8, 33.2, 32.5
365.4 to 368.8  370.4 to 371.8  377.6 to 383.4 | 0.078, 30.5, 32.4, 31.1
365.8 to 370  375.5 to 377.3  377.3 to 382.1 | 0.141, 30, 33.9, 32.8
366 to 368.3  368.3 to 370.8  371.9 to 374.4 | 0.065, 30.7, 27.3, 29.4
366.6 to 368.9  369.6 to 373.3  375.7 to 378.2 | 0.228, 29.9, 31.7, 30.6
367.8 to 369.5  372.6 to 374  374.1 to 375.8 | 0.068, 28.8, 28.6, 28.7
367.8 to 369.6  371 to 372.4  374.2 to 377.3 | 0.019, 28.9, 29.1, 29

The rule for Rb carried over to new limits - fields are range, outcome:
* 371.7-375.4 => 27.3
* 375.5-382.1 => 32.9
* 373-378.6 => 30.1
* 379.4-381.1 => 32.6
